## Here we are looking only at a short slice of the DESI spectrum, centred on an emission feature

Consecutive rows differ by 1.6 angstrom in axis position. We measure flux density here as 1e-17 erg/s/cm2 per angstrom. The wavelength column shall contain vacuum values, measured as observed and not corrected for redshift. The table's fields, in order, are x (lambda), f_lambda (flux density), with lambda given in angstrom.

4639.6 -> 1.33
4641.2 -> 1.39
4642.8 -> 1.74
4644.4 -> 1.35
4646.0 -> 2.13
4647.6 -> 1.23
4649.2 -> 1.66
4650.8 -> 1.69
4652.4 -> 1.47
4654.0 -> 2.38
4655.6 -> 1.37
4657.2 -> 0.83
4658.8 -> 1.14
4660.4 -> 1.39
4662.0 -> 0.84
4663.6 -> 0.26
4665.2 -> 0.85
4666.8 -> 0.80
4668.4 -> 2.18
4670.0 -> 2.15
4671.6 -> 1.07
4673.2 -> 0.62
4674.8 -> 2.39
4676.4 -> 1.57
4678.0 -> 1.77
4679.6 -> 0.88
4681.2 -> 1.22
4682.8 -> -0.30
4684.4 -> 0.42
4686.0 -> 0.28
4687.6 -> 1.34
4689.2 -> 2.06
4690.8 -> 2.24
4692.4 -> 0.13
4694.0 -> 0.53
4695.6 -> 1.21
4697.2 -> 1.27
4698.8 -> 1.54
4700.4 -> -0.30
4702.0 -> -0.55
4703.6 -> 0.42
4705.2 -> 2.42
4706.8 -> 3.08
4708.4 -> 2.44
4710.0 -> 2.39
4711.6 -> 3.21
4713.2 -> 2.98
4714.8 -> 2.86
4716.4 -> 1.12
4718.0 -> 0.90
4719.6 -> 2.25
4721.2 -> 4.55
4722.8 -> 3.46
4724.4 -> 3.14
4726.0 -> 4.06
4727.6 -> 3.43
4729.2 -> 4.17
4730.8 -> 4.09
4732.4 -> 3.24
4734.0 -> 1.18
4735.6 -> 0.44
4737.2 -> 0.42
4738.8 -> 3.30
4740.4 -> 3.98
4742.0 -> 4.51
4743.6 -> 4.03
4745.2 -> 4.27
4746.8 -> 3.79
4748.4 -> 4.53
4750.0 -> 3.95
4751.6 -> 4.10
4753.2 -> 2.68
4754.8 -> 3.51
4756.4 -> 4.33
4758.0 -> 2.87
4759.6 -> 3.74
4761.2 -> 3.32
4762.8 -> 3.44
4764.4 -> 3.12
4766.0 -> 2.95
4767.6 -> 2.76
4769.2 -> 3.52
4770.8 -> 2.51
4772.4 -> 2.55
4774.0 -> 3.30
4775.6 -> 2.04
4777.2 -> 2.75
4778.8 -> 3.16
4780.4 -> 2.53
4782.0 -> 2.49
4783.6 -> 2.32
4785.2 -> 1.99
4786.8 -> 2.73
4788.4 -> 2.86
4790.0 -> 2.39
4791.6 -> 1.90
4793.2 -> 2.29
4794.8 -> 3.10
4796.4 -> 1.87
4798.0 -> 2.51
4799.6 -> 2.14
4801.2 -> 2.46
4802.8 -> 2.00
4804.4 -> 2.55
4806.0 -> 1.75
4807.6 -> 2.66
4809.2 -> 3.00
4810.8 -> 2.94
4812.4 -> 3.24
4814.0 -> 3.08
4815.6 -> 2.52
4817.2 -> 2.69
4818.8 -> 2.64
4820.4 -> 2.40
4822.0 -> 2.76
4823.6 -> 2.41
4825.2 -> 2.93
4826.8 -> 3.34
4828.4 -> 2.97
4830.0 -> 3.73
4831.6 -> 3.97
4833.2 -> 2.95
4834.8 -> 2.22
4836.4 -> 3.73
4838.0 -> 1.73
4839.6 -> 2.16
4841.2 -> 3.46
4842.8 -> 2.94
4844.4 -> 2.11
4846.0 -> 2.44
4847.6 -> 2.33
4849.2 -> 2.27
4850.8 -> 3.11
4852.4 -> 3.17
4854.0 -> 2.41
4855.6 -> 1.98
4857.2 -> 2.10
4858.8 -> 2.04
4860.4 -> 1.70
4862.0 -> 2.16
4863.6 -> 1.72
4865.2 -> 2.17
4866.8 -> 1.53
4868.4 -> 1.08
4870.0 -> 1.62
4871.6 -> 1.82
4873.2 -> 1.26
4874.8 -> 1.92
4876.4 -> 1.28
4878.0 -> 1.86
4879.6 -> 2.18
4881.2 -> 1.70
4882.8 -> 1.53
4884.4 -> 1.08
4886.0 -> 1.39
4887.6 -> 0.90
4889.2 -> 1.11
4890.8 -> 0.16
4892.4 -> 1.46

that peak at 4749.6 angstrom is Lyman alpha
